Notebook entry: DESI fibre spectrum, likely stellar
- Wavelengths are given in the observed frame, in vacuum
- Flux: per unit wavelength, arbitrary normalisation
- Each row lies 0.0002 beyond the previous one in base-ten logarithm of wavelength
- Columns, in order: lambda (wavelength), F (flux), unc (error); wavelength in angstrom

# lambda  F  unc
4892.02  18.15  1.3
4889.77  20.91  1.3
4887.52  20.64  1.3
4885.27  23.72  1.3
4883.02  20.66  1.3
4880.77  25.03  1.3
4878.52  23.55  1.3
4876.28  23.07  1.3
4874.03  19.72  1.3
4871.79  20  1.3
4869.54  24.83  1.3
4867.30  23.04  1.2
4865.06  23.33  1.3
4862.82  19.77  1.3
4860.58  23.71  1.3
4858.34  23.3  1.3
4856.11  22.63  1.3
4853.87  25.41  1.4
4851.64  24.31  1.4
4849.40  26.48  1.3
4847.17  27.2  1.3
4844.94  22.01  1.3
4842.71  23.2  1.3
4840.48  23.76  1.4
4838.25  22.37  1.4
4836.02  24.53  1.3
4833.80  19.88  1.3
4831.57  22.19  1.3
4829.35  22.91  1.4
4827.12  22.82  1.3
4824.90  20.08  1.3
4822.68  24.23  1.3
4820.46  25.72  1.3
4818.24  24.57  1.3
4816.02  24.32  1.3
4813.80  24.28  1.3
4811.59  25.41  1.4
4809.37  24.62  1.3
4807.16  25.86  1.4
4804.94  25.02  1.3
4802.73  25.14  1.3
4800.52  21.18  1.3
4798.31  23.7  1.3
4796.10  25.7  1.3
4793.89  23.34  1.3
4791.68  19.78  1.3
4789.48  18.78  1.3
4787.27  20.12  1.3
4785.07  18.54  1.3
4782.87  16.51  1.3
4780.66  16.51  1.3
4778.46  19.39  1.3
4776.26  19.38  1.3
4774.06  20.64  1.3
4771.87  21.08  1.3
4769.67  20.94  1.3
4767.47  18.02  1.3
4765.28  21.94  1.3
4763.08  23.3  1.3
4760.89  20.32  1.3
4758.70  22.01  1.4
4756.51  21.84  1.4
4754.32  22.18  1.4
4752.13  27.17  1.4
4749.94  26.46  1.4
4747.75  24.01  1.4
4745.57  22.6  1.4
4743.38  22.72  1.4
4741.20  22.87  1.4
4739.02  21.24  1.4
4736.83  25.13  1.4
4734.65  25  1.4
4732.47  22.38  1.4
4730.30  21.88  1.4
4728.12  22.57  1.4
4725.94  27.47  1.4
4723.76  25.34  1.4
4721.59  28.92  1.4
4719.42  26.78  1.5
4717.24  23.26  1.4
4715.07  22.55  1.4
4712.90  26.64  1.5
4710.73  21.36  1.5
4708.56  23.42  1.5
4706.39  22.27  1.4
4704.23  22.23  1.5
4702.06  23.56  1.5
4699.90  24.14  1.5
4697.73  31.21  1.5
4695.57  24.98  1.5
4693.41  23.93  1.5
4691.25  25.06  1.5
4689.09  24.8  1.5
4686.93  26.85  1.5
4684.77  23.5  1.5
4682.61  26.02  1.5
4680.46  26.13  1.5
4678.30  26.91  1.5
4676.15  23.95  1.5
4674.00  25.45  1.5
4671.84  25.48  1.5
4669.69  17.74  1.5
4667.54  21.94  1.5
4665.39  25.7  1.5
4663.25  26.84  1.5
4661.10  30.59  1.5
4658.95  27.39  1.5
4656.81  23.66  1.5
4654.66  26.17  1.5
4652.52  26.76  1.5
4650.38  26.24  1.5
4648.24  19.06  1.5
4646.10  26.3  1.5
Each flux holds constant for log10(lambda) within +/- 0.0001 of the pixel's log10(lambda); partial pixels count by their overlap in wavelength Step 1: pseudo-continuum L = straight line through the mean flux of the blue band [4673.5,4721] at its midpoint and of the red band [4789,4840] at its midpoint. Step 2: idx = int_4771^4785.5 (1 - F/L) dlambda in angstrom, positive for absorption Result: 3.0 angstrom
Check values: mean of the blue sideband 24.8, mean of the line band 18.8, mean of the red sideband 23.4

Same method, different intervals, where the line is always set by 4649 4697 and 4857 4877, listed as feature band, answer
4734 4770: 1.87 angstrom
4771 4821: 2.64 angstrom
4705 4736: 0.36 angstrom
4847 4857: -1.13 angstrom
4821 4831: 0.11 angstrom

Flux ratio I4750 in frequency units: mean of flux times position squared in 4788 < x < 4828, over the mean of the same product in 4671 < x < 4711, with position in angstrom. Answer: 1.0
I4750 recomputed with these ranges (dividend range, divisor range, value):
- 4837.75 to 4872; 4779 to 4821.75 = 1.07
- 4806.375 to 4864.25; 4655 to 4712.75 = 1.01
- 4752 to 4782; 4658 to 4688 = 0.86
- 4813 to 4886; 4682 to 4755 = 1.00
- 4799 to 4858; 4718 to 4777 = 1.07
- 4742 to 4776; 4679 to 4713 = 0.93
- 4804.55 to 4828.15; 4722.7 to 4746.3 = 1.06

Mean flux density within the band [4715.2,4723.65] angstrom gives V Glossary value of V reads 25.8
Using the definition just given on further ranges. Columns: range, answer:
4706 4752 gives 24.1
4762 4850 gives 22.4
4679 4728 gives 25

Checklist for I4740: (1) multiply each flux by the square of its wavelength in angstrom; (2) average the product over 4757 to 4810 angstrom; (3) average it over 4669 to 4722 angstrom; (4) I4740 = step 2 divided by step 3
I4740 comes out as 0.90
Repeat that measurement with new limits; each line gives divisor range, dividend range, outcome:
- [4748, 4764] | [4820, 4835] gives 0.99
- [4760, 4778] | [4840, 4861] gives 1.21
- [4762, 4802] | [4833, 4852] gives 1.19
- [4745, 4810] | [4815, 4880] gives 1.09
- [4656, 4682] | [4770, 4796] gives 0.82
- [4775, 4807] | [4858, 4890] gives 1.10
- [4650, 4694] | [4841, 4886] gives 1.00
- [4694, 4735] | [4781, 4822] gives 0.97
